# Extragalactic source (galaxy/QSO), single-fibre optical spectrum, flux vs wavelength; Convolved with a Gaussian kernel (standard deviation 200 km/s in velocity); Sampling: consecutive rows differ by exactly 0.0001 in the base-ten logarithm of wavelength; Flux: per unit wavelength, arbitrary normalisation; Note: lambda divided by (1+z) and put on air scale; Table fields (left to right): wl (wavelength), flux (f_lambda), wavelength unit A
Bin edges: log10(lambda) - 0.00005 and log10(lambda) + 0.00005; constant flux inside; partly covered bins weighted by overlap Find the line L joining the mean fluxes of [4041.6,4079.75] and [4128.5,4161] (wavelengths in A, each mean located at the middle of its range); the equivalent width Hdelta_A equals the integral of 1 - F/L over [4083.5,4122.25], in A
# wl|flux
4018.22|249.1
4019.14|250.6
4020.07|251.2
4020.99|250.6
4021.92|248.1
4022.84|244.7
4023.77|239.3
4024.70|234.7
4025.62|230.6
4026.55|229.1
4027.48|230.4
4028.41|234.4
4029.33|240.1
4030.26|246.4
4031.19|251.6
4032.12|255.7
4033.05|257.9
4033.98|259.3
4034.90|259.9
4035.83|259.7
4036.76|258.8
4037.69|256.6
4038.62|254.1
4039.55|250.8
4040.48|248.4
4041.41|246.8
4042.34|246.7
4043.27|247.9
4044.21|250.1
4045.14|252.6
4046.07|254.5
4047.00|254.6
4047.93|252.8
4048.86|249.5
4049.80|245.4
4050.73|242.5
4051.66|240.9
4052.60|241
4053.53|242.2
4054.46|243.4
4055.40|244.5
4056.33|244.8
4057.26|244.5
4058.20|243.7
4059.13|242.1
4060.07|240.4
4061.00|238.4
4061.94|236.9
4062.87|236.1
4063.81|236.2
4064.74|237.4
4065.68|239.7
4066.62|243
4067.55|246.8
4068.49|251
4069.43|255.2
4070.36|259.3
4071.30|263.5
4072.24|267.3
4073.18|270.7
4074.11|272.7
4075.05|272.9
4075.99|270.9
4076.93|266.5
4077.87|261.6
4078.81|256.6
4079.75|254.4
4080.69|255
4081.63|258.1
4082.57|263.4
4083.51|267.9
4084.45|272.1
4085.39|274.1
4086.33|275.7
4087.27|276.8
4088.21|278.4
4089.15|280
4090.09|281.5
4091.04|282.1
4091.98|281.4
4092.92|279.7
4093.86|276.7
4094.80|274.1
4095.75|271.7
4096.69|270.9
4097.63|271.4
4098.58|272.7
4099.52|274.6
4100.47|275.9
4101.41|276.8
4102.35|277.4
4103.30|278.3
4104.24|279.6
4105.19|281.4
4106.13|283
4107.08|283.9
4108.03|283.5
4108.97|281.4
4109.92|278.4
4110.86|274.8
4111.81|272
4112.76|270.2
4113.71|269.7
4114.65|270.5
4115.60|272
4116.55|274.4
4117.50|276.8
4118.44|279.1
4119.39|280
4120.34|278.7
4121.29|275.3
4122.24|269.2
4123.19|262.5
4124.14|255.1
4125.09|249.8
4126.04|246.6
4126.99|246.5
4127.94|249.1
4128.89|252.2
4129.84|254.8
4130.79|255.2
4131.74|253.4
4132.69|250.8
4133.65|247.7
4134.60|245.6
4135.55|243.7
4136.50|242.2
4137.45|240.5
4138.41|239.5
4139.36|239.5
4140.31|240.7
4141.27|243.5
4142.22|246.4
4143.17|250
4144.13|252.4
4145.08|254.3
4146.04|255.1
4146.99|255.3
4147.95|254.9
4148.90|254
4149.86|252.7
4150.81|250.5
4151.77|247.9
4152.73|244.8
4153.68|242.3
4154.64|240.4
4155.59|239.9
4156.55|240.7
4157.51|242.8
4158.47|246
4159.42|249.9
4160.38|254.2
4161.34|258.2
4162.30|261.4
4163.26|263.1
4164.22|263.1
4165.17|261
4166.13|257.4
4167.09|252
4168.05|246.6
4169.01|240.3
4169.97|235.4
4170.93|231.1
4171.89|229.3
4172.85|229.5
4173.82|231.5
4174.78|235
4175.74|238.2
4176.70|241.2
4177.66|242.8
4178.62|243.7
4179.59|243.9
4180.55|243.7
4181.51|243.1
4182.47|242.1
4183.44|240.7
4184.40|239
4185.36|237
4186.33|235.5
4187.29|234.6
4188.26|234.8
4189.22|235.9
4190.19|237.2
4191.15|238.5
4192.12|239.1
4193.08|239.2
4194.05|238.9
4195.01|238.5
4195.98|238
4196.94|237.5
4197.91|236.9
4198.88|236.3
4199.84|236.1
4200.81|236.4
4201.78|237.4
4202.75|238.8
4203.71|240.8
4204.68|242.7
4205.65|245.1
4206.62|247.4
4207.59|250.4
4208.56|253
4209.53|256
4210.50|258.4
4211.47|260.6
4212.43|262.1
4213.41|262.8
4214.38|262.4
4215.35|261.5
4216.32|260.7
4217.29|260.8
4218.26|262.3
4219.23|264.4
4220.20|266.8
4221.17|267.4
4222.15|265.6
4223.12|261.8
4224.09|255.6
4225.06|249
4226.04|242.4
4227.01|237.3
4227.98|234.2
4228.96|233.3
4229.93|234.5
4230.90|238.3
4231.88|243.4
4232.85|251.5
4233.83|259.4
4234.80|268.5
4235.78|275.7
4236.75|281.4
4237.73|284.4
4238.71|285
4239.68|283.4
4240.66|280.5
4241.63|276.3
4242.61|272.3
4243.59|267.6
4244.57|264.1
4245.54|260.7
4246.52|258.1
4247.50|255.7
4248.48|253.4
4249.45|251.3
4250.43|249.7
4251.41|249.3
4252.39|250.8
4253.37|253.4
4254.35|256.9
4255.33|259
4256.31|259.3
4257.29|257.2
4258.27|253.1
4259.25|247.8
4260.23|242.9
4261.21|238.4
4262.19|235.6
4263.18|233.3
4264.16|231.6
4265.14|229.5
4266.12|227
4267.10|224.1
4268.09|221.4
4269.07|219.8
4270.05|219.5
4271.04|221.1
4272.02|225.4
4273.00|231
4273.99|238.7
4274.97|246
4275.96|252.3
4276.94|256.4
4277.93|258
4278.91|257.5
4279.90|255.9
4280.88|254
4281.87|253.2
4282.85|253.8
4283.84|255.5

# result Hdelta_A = -4.28 A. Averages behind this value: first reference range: 250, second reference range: 248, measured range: 276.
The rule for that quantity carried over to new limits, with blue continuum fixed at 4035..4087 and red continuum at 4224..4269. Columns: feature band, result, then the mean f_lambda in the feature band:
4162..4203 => 1.88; 241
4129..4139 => 0.21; 247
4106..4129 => -1.52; 269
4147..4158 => 0.25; 247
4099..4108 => -0.94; 279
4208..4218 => -0.30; 260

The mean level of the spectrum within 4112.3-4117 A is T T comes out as 271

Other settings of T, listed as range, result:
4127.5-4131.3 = 253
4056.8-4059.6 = 243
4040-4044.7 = 248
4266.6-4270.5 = 221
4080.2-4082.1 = 256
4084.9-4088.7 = 277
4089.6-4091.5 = 281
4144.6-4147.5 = 255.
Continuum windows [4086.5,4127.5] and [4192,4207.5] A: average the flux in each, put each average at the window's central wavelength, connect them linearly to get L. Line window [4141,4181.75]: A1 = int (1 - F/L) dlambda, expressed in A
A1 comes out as 1.1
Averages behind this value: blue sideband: 274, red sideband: 240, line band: 247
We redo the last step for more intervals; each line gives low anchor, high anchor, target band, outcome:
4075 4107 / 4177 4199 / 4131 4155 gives 0.67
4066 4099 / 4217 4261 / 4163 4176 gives 0.94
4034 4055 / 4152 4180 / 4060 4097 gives -2.08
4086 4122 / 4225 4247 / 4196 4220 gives 1.21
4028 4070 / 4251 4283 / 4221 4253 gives -2.03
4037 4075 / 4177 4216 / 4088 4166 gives -4.92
